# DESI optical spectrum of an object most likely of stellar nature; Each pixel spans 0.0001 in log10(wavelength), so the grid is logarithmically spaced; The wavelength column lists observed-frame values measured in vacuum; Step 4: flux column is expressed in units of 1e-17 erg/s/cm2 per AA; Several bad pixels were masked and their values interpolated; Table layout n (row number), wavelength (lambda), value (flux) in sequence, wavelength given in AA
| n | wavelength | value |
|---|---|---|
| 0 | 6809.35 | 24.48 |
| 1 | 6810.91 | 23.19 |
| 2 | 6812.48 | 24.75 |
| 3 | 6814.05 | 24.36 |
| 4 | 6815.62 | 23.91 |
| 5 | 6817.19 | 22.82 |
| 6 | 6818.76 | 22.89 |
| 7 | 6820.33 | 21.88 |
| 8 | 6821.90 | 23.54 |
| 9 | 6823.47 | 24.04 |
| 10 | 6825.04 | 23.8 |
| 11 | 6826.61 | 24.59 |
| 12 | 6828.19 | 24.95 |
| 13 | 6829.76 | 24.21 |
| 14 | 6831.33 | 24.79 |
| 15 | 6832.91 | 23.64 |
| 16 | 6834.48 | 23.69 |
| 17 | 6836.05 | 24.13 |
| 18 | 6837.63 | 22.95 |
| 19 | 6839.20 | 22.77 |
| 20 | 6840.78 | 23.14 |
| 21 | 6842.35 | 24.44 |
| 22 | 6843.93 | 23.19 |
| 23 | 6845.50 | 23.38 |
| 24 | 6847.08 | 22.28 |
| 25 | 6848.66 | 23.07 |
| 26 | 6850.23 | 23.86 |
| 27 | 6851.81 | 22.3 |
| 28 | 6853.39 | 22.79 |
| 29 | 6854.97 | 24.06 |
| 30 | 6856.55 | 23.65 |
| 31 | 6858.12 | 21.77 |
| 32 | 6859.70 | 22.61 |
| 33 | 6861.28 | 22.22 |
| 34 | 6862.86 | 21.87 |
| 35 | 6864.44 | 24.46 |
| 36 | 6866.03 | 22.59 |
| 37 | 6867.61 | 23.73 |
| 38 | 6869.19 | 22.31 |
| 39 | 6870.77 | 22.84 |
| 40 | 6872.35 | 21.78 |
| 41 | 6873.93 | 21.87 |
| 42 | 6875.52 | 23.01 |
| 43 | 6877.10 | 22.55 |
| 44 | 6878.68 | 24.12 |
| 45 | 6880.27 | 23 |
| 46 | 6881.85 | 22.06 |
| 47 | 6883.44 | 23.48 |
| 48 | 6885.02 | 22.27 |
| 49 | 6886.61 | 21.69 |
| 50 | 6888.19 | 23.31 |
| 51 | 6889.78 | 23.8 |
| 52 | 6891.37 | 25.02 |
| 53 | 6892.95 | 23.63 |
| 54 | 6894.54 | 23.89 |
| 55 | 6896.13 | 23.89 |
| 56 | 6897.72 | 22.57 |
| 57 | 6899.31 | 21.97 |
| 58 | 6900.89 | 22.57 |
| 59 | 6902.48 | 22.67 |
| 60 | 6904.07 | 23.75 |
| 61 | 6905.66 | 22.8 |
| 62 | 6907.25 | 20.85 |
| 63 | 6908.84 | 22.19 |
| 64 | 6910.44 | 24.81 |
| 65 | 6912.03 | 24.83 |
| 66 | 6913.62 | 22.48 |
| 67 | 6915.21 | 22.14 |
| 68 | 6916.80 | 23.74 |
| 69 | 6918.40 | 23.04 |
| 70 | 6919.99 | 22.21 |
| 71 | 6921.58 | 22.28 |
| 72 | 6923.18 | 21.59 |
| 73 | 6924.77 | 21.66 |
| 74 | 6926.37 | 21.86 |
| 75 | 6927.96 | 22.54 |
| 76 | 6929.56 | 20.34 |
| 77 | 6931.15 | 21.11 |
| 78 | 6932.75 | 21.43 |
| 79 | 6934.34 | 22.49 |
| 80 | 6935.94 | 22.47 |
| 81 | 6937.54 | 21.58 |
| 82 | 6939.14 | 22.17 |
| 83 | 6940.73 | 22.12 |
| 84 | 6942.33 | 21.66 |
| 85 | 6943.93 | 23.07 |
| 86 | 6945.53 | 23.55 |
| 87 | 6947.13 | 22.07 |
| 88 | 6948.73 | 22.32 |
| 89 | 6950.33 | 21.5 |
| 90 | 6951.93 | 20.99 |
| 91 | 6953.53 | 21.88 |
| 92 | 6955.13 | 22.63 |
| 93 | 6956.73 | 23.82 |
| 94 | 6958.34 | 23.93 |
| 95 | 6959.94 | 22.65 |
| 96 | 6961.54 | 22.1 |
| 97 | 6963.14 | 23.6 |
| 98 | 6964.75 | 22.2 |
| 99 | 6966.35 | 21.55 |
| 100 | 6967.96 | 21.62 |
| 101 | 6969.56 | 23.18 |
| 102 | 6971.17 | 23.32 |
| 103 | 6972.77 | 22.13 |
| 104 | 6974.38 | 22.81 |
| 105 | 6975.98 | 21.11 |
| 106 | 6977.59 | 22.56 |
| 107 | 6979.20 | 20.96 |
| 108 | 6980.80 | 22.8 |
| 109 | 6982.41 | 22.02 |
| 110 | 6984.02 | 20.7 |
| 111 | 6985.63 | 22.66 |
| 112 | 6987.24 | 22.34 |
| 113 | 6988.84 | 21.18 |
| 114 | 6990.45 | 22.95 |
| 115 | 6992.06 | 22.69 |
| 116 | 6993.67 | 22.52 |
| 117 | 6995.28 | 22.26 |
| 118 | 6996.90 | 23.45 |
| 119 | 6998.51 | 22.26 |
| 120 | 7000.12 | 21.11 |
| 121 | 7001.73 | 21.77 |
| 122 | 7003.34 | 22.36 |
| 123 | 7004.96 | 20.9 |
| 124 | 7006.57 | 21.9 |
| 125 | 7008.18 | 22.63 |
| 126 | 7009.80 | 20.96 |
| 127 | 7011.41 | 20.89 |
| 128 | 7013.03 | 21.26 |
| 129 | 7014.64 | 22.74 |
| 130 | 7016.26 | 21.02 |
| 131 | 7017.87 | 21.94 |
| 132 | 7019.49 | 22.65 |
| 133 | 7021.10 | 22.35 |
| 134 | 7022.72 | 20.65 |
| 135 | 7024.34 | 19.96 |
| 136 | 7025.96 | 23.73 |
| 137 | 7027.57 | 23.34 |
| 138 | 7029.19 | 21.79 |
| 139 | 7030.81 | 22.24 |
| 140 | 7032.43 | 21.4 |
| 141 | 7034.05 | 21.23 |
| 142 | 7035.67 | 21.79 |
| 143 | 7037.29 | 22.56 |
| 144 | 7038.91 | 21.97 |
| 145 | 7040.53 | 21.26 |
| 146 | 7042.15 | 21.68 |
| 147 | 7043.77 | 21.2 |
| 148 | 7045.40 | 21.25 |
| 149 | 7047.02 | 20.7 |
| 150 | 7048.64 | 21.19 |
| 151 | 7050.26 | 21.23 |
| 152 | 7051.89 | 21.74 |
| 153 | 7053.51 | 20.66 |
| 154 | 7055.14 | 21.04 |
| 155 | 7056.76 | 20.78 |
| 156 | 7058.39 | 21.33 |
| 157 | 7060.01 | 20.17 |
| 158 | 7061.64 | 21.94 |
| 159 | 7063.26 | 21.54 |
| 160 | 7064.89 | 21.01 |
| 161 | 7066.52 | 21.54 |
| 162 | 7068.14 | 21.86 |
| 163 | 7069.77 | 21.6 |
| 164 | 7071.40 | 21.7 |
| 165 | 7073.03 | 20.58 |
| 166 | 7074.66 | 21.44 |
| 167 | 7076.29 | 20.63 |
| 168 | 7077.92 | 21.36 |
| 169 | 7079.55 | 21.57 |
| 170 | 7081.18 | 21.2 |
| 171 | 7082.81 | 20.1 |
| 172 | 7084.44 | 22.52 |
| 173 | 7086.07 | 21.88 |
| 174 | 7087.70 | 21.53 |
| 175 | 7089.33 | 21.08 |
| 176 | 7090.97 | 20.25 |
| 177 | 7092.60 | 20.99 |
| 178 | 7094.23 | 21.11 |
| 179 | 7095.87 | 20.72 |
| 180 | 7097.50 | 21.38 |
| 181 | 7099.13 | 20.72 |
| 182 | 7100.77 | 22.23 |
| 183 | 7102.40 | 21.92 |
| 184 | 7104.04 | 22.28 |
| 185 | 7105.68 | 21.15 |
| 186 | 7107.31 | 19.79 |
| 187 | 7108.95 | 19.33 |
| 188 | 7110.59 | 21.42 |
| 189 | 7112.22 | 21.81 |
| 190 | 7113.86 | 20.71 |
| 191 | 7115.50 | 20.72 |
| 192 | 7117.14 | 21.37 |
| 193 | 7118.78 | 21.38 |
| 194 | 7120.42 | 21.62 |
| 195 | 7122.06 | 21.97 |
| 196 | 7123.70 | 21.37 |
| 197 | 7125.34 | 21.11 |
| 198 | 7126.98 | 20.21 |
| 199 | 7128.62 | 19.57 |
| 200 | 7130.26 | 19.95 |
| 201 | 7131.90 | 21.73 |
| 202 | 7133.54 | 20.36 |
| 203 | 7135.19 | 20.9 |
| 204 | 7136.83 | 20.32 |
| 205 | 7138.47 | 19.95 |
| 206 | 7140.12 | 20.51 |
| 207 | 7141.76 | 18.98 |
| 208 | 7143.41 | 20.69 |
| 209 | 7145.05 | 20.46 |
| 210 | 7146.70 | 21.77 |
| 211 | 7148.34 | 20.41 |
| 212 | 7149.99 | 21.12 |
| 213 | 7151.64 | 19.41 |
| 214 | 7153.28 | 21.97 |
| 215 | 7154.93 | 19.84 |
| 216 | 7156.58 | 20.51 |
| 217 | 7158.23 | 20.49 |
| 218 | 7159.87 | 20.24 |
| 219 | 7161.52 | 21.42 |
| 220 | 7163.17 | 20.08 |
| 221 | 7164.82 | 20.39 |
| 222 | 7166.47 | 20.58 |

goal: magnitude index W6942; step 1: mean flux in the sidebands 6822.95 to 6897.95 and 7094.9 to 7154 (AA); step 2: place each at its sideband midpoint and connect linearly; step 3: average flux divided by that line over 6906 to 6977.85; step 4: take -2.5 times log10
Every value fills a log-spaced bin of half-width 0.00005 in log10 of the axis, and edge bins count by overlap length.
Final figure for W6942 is 0.007 mag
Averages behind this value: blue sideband 23.3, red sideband 20.9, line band 22.4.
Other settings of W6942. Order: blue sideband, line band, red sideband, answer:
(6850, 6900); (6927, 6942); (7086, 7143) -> 0.031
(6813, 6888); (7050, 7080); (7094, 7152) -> 0.006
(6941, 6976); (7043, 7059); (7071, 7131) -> 0.024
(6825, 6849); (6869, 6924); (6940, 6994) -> 0.008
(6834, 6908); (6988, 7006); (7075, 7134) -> -0.008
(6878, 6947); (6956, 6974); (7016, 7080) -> -0.025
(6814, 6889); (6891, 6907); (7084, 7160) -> -0.018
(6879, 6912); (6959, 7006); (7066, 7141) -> 0.001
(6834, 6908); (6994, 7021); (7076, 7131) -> -0.001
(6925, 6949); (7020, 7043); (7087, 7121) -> -0.018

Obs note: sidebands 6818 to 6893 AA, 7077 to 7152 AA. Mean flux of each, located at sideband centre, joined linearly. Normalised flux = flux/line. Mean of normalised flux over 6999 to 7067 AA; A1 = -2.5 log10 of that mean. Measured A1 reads 0.00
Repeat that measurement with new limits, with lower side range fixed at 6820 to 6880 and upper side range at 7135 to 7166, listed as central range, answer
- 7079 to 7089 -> -0.02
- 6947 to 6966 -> -0.01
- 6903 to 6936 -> 0.01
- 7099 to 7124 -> -0.02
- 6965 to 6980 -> 0.00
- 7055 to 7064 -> 0.01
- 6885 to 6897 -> -0.03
